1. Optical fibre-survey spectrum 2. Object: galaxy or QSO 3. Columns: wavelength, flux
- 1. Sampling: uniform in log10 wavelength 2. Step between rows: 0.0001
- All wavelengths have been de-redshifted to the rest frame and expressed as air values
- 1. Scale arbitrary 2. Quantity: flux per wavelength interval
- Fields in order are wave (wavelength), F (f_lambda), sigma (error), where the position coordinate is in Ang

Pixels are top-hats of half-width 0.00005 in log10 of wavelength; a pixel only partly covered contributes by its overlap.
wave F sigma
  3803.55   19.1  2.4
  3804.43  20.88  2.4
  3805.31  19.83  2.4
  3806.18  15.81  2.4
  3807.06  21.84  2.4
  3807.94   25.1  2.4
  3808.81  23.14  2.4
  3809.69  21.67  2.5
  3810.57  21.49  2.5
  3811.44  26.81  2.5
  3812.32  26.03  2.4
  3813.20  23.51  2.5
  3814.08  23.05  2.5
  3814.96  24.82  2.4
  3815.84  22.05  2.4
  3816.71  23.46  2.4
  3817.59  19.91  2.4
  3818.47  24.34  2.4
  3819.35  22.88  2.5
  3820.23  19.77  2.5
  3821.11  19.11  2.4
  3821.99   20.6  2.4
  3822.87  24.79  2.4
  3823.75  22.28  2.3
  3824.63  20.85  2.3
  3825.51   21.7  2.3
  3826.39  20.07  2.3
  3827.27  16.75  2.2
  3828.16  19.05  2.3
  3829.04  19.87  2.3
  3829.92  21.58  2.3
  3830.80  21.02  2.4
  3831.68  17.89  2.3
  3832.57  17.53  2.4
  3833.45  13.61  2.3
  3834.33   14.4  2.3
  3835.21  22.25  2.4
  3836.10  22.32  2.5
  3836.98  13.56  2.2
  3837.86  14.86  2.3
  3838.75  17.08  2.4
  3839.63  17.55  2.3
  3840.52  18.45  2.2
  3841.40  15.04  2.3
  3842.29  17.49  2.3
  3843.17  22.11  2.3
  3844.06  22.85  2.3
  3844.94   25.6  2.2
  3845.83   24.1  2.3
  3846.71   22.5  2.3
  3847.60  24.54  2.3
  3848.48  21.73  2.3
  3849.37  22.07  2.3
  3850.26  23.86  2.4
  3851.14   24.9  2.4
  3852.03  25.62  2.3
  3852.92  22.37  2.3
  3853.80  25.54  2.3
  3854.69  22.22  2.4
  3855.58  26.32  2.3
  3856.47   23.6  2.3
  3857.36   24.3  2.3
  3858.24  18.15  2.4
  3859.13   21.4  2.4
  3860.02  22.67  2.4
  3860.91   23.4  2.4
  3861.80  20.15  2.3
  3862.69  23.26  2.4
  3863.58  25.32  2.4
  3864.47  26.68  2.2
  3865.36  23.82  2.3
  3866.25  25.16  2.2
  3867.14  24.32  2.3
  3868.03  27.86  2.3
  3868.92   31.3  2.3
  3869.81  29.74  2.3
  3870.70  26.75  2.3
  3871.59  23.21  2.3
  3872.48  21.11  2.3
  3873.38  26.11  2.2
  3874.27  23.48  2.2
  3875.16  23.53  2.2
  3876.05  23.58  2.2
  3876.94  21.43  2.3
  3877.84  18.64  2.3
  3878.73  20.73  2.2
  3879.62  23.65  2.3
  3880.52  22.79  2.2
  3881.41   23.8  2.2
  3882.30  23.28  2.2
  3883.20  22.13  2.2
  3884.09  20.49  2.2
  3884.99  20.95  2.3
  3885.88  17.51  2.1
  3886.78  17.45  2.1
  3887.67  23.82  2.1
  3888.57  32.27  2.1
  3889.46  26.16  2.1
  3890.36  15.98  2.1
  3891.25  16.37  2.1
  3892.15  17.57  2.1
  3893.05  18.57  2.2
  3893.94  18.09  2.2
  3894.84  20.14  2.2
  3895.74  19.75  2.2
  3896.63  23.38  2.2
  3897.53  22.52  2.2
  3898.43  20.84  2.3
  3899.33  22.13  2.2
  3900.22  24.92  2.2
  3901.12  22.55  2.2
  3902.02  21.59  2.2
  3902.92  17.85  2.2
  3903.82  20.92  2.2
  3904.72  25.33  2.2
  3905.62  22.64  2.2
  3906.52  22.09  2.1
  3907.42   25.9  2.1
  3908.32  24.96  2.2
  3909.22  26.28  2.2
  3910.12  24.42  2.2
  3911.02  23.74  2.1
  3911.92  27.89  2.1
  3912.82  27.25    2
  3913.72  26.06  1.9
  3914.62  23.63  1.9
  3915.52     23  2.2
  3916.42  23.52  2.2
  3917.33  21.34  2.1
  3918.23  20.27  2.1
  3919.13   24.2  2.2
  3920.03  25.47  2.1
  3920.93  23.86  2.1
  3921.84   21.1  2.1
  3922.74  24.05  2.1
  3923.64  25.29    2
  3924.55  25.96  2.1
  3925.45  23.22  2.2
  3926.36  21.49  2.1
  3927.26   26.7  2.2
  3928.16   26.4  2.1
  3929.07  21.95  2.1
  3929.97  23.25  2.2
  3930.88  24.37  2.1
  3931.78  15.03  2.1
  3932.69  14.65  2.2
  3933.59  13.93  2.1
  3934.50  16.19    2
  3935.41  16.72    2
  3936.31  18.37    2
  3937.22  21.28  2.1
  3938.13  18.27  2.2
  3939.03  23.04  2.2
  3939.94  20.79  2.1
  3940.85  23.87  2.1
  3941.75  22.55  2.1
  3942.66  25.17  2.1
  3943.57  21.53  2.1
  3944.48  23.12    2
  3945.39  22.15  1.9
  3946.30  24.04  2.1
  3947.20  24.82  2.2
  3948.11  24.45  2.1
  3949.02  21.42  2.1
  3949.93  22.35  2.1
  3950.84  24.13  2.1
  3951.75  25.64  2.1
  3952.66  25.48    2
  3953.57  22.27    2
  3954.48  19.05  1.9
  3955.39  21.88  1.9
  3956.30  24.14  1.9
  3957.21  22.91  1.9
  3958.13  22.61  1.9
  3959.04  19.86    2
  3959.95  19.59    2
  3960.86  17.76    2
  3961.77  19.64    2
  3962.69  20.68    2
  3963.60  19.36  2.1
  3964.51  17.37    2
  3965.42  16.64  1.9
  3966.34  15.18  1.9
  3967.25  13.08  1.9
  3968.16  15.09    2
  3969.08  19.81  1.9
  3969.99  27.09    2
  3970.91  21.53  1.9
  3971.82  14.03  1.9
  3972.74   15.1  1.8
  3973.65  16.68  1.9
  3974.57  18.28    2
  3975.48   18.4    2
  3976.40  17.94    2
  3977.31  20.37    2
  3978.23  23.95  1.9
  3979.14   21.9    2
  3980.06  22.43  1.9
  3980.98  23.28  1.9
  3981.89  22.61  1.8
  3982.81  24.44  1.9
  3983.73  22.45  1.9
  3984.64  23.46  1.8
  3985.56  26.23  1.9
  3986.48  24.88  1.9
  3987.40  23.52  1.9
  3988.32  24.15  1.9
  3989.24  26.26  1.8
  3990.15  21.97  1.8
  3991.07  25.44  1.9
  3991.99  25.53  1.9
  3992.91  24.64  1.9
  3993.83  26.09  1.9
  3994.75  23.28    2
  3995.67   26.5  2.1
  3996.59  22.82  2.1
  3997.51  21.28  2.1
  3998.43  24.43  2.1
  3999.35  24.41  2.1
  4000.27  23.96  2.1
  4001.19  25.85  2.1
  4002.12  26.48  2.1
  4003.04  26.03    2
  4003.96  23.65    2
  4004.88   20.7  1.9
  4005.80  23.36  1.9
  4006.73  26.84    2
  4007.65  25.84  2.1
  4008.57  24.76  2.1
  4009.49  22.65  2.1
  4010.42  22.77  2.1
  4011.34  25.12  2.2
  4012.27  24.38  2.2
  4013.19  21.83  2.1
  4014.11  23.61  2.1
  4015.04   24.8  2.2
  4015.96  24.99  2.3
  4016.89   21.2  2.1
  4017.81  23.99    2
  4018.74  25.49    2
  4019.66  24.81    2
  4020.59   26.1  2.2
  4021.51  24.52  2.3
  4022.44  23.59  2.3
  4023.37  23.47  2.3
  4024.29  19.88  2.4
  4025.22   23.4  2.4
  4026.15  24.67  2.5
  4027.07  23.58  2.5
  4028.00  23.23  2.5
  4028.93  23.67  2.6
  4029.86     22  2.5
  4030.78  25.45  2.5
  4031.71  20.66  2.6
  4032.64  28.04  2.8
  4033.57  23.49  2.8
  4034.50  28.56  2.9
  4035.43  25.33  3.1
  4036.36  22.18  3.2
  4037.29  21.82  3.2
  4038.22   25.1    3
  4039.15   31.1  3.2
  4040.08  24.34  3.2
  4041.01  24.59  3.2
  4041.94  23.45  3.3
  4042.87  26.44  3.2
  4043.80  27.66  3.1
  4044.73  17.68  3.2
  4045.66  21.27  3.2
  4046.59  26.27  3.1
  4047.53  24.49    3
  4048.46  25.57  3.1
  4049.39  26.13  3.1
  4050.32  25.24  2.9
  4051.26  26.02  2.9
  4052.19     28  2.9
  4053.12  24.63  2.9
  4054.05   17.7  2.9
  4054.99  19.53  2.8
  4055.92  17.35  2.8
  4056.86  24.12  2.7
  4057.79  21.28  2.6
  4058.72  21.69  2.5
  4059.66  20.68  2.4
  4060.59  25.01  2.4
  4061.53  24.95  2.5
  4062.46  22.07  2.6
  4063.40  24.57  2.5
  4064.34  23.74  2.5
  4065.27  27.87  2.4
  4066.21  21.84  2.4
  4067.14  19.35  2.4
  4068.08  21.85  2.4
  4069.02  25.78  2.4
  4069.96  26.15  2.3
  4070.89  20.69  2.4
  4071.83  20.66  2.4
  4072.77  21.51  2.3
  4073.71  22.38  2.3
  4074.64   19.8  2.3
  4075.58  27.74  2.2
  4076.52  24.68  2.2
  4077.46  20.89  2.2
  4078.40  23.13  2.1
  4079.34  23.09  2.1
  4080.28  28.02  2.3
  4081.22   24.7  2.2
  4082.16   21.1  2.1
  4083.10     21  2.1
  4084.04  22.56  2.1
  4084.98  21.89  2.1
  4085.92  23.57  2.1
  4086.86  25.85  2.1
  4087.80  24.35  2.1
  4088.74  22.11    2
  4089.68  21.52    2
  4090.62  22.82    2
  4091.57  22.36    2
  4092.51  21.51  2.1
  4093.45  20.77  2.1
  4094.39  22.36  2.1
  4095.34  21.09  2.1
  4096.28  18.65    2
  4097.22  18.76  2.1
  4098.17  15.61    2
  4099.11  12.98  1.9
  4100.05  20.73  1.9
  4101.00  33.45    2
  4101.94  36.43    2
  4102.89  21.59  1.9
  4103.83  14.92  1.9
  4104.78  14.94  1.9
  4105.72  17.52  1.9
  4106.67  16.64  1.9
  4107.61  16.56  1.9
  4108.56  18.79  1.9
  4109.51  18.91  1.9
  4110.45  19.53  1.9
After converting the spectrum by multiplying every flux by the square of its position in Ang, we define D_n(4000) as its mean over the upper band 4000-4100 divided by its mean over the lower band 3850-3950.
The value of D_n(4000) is 1.11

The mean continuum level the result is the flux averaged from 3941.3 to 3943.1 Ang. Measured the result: 23.9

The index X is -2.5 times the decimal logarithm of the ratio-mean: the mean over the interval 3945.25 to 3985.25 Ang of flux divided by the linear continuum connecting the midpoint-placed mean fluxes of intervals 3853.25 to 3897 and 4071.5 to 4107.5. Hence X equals 0.08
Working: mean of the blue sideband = 22.8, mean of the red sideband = 21.9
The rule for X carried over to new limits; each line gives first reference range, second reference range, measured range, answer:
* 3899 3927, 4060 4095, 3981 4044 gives -0.045 mag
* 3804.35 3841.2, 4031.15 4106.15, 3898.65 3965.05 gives -0.036 mag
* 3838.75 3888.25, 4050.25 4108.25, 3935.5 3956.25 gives 0.008 mag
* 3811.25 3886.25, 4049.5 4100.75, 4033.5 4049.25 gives -0.108 mag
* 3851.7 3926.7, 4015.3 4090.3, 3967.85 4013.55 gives 0.024 mag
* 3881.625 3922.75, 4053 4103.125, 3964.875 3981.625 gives 0.186 mag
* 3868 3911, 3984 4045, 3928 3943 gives 0.152 mag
